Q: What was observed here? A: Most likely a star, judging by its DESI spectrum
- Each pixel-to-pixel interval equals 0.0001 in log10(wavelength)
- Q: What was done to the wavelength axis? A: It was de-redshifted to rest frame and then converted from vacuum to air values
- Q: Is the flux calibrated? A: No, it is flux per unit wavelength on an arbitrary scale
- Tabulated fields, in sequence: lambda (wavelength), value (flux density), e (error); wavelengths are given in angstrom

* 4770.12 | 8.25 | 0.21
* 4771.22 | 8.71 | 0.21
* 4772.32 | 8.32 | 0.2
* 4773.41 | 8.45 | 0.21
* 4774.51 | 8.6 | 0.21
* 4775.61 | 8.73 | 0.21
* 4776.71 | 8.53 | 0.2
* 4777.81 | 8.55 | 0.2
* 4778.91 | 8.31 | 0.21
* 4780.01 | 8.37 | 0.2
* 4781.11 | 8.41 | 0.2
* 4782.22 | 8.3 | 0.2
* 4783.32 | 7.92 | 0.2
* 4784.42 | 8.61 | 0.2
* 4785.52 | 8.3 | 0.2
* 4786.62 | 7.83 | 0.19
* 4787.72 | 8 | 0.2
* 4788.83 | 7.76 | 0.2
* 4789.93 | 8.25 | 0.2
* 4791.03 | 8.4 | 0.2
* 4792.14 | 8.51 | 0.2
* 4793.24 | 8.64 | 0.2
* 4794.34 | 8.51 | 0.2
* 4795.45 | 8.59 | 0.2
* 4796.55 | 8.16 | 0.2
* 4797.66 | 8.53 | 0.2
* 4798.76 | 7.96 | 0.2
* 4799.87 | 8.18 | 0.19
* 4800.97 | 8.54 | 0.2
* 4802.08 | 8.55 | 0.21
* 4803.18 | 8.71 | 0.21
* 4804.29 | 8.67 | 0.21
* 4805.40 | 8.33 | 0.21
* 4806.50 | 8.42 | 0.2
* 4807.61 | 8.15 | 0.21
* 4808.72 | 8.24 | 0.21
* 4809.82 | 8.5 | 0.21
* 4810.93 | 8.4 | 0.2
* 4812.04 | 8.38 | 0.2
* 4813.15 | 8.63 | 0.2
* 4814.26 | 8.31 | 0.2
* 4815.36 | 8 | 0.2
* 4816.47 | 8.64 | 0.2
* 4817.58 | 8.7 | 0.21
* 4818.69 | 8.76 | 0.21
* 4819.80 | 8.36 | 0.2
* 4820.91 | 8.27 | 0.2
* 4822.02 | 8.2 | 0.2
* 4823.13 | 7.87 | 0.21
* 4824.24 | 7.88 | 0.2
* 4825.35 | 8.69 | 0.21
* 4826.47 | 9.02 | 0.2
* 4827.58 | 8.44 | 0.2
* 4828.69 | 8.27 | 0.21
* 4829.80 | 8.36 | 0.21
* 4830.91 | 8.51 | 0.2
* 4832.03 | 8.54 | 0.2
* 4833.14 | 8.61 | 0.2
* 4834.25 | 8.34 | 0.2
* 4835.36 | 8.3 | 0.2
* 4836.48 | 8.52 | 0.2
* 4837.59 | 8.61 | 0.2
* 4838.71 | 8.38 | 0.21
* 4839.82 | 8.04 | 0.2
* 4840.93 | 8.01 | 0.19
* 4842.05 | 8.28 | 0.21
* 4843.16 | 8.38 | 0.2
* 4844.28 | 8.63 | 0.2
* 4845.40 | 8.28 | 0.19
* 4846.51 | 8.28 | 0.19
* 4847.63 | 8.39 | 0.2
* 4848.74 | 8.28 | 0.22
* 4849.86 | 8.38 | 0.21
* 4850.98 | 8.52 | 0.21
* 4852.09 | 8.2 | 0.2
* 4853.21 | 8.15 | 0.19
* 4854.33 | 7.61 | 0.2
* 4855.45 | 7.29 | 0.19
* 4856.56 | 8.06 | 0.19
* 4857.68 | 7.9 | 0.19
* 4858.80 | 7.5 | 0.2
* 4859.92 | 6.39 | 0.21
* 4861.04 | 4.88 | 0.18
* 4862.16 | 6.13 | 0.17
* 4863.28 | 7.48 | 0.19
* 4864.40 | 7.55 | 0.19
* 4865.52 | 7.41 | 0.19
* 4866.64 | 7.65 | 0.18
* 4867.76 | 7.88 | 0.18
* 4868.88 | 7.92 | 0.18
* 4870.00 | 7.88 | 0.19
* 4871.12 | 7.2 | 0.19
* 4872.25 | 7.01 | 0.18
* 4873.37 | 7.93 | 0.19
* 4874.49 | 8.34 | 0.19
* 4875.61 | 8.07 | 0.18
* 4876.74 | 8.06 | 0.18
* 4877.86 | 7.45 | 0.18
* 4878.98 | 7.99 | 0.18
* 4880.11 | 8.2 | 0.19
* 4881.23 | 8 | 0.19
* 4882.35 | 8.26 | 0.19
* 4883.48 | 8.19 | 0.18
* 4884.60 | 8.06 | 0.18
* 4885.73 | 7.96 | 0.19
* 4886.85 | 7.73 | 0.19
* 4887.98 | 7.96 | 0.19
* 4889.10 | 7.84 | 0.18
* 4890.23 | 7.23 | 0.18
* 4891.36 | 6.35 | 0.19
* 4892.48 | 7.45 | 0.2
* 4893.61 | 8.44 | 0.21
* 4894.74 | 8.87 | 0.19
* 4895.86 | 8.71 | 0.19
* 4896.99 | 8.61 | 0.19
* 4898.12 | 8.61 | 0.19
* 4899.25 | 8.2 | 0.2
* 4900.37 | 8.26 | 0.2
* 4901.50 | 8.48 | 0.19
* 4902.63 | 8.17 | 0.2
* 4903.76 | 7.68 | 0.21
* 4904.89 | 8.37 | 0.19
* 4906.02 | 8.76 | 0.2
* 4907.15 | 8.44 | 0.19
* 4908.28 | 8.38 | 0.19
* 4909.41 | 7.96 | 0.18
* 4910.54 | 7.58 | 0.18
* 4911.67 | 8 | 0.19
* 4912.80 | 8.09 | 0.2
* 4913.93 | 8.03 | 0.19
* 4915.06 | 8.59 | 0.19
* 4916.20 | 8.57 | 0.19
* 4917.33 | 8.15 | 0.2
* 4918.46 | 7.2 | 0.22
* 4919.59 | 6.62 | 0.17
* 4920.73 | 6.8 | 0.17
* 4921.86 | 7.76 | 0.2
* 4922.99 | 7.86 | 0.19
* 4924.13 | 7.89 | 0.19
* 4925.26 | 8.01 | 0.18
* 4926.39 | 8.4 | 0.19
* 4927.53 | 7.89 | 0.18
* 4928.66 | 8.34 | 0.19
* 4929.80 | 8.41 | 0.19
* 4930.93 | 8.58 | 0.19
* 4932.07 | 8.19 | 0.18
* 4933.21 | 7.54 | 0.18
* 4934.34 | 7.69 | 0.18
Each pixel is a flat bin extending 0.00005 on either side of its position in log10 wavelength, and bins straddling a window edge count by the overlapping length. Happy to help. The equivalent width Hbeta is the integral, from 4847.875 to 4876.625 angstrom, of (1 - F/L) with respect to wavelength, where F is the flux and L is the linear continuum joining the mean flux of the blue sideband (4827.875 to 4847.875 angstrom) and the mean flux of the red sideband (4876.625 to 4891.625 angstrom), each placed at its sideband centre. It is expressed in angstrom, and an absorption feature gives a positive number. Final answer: 1.7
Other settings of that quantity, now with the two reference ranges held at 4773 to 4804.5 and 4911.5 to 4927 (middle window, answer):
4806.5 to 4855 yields -0.90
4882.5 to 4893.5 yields 0.38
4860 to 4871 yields 1.23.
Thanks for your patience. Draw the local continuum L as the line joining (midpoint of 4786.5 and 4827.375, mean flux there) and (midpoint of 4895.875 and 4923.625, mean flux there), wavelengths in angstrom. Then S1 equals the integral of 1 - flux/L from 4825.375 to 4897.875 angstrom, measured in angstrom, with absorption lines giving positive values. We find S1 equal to 2.1 angstrom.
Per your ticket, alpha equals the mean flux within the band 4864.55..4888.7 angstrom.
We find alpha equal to 7.86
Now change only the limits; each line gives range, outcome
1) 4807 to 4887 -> 8.05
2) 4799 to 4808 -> 8.43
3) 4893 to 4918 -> 8.31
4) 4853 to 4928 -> 7.83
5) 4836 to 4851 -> 8.35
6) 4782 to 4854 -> 8.36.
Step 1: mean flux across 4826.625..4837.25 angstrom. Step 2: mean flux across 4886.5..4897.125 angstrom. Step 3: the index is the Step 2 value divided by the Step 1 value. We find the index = 0.9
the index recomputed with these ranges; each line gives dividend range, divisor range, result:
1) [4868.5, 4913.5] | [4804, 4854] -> 0.96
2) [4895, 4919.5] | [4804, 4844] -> 0.98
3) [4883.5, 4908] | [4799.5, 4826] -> 0.97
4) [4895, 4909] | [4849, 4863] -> 1.13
